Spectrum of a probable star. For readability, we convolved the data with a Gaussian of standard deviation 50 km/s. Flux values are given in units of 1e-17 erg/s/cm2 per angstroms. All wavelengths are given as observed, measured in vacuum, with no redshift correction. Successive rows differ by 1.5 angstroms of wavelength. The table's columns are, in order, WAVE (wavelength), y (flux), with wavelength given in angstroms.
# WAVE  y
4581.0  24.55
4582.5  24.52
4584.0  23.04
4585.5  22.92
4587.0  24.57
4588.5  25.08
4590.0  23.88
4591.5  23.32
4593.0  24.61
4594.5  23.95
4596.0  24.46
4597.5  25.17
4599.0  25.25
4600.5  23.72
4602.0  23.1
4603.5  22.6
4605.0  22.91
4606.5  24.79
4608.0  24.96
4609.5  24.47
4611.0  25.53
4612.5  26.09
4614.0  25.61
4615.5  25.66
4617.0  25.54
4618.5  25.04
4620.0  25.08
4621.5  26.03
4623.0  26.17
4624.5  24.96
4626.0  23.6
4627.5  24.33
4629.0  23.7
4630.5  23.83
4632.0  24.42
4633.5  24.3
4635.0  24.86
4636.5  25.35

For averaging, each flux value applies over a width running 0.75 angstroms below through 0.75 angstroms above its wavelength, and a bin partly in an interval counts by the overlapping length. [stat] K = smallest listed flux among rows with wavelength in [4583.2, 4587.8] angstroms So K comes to 22.92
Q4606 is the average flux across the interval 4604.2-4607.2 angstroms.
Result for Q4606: 23.8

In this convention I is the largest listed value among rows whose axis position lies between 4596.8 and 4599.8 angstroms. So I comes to 25.25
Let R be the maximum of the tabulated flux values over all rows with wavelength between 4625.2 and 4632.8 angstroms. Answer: 24.42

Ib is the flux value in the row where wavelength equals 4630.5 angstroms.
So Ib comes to 23.83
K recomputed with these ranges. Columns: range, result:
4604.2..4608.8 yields 22.91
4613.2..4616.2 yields 25.61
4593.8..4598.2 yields 23.95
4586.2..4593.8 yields 23.32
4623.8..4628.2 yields 23.6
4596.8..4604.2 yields 22.6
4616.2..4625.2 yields 24.96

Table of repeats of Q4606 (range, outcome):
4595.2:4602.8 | 24.3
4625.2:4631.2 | 23.9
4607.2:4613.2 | 25.3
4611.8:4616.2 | 25.8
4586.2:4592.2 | 24.2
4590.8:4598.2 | 24.3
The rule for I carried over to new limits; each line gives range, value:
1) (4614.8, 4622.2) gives 26.03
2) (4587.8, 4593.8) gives 25.08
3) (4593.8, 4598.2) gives 25.17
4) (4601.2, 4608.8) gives 24.96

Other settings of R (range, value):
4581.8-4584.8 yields 24.52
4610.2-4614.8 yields 26.09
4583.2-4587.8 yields 24.57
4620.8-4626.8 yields 26.17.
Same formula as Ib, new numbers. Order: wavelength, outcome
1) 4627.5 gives 24.33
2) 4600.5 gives 23.72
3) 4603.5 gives 22.6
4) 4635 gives 24.86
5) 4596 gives 24.46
